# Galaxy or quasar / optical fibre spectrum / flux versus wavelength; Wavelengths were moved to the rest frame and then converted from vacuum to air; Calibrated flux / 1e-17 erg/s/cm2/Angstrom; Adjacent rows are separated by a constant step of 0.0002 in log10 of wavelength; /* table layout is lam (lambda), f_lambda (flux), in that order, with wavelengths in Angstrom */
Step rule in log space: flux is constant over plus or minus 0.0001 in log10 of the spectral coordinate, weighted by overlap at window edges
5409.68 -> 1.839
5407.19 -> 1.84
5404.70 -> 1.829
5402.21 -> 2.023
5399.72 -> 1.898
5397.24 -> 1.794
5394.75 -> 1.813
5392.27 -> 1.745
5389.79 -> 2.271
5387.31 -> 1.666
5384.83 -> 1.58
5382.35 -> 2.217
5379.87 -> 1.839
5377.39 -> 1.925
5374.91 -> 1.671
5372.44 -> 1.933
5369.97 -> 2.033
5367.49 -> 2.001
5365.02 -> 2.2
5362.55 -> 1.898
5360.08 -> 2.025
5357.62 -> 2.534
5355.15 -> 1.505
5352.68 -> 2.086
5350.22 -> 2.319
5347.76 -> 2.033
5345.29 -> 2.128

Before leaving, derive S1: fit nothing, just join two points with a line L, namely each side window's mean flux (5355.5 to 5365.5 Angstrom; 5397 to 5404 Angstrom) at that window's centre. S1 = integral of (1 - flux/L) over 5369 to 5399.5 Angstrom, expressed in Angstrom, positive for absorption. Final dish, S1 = 1.8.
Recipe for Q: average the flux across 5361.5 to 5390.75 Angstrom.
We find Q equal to 1.93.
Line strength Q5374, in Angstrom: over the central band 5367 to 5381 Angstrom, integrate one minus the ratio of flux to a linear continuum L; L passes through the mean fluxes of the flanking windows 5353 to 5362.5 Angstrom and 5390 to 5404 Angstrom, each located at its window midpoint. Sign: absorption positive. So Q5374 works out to 0.5 Angstrom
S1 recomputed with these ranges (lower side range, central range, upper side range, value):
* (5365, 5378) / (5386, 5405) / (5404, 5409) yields -0.1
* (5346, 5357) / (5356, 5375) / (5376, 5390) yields -0.8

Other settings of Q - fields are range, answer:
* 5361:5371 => 2.03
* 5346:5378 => 2.02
